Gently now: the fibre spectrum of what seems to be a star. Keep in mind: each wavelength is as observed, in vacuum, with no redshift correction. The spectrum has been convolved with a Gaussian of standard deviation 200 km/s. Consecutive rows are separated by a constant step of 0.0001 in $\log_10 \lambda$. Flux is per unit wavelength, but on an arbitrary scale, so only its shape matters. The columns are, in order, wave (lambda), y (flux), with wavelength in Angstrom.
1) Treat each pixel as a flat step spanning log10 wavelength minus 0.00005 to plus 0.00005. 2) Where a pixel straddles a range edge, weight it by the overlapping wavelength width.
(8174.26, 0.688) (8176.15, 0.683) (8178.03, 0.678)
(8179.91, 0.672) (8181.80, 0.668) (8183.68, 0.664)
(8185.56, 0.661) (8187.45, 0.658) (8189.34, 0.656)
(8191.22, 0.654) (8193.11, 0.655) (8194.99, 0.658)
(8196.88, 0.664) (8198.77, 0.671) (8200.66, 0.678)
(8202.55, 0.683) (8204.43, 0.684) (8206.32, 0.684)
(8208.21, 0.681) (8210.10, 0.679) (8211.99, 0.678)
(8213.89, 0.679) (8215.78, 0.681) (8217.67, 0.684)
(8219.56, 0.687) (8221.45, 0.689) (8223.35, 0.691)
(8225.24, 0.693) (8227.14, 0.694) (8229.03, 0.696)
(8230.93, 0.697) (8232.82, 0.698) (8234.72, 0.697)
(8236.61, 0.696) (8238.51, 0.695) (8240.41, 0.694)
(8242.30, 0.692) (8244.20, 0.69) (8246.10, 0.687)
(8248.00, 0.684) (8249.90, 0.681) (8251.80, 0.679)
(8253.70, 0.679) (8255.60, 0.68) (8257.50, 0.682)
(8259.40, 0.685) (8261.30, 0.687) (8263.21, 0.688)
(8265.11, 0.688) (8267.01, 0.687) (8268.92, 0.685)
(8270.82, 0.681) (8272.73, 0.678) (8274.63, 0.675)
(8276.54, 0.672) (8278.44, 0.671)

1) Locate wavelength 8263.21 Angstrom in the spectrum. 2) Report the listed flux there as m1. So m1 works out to 0.688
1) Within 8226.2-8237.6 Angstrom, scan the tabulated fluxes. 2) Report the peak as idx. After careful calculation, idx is 0.698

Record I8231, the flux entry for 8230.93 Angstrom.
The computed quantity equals 0.697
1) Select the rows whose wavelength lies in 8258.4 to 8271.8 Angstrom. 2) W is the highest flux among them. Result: 0.688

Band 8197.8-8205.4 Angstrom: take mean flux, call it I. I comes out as 0.679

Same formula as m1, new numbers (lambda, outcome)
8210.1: 0.679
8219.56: 0.687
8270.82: 0.681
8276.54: 0.672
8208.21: 0.681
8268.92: 0.685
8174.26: 0.688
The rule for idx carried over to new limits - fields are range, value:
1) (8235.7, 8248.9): 0.696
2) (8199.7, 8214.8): 0.684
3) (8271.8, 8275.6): 0.678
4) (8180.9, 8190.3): 0.668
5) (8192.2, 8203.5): 0.683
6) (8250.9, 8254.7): 0.679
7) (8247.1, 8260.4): 0.685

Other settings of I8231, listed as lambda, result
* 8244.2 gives 0.69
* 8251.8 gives 0.679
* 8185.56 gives 0.661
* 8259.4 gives 0.685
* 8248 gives 0.684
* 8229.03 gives 0.696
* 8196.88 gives 0.664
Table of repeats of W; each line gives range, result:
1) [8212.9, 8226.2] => 0.693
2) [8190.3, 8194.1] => 0.655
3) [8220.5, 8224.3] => 0.691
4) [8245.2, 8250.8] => 0.687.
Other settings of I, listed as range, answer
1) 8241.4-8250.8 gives 0.686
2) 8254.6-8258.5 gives 0.682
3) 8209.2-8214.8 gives 0.678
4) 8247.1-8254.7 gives 0.681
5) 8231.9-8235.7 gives 0.698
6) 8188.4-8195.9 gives 0.657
